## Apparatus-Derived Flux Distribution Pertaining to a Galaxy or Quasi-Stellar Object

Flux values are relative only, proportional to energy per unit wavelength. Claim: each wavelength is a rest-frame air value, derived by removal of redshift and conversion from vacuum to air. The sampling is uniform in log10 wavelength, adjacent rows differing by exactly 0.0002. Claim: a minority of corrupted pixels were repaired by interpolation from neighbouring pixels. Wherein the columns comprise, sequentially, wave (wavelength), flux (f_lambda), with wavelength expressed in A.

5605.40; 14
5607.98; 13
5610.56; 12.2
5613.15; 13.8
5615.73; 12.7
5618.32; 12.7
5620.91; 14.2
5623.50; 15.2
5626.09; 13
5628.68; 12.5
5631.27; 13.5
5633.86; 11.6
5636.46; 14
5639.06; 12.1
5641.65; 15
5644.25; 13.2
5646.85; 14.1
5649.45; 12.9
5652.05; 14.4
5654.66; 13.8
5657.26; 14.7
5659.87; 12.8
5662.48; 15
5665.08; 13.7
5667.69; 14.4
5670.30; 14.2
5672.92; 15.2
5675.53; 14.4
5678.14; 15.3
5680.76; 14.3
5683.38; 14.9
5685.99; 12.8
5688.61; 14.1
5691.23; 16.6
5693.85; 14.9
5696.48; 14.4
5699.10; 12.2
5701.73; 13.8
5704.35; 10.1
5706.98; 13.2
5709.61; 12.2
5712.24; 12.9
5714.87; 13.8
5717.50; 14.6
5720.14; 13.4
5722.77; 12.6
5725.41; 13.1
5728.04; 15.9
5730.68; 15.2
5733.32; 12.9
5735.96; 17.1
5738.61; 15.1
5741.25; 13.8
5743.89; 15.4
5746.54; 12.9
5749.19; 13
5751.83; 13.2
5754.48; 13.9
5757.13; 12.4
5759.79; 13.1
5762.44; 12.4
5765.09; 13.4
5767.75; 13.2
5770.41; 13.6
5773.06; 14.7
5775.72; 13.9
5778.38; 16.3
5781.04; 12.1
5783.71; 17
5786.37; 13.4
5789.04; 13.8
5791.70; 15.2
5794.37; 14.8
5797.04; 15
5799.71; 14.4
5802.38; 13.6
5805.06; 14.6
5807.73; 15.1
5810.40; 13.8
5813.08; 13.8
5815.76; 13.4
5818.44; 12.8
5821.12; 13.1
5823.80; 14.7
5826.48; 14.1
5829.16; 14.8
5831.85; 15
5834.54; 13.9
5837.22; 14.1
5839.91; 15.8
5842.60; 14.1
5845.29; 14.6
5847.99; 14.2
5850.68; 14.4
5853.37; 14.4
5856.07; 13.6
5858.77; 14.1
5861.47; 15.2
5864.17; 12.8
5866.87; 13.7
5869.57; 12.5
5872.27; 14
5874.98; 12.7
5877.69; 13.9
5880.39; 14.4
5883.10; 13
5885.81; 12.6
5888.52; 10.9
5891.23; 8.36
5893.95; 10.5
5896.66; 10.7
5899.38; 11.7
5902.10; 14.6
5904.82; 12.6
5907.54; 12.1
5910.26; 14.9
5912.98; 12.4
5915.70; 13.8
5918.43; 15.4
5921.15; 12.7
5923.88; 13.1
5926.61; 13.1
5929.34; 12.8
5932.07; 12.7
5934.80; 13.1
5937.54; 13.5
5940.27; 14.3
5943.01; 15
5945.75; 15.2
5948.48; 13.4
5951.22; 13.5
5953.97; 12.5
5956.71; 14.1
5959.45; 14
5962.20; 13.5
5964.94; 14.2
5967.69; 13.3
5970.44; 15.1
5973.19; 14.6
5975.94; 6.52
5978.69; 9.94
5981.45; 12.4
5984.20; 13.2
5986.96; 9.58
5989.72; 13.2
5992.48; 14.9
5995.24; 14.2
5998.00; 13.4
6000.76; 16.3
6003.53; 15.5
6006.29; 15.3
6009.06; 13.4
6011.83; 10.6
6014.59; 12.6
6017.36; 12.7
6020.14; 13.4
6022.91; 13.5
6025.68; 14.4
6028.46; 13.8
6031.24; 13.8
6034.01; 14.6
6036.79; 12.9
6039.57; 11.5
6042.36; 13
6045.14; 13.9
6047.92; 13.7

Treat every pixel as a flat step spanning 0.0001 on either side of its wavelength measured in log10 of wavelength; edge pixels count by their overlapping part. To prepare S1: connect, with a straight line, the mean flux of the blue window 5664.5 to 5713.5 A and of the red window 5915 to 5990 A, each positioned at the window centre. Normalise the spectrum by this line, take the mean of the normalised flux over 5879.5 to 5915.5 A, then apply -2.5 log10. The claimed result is 0.09 mag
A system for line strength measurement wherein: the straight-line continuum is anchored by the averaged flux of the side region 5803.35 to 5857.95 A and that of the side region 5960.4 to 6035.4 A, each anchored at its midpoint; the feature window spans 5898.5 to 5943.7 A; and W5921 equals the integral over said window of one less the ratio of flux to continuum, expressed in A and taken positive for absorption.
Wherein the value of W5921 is 1.0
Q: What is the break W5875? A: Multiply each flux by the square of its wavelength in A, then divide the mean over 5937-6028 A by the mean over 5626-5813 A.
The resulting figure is 1.05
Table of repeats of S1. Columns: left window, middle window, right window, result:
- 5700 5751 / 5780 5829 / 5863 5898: -0.09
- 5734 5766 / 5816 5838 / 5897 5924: -0.04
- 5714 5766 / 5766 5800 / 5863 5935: -0.06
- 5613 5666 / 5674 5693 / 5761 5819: -0.07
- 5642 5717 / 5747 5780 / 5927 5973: 0.02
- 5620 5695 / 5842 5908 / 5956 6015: 0.04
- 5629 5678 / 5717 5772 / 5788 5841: 0.02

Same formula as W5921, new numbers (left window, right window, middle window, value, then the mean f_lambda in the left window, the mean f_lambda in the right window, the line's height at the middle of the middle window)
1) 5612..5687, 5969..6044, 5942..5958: -0.83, 13.8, 13.1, 13.2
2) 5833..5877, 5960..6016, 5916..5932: 0.18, 14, 13.1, 13.5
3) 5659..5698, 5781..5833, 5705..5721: 1.34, 14.5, 14.3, 14.4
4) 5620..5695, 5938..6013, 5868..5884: 0.18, 14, 13.4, 13.6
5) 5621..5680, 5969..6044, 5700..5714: 1.30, 13.9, 13.1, 13.8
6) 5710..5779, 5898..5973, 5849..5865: -0.49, 13.9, 13.6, 13.7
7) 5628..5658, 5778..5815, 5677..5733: 0.24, 13.5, 14.4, 13.9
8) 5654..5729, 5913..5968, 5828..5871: -1.45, 13.9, 13.6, 13.7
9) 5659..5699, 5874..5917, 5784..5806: -1.83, 14.4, 12.4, 13.4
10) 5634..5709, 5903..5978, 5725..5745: -1.62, 13.9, 13.4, 13.8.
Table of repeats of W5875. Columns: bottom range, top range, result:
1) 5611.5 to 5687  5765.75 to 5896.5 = 1.06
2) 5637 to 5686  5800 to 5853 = 1.07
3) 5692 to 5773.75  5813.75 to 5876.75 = 1.07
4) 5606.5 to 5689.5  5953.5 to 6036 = 1.09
